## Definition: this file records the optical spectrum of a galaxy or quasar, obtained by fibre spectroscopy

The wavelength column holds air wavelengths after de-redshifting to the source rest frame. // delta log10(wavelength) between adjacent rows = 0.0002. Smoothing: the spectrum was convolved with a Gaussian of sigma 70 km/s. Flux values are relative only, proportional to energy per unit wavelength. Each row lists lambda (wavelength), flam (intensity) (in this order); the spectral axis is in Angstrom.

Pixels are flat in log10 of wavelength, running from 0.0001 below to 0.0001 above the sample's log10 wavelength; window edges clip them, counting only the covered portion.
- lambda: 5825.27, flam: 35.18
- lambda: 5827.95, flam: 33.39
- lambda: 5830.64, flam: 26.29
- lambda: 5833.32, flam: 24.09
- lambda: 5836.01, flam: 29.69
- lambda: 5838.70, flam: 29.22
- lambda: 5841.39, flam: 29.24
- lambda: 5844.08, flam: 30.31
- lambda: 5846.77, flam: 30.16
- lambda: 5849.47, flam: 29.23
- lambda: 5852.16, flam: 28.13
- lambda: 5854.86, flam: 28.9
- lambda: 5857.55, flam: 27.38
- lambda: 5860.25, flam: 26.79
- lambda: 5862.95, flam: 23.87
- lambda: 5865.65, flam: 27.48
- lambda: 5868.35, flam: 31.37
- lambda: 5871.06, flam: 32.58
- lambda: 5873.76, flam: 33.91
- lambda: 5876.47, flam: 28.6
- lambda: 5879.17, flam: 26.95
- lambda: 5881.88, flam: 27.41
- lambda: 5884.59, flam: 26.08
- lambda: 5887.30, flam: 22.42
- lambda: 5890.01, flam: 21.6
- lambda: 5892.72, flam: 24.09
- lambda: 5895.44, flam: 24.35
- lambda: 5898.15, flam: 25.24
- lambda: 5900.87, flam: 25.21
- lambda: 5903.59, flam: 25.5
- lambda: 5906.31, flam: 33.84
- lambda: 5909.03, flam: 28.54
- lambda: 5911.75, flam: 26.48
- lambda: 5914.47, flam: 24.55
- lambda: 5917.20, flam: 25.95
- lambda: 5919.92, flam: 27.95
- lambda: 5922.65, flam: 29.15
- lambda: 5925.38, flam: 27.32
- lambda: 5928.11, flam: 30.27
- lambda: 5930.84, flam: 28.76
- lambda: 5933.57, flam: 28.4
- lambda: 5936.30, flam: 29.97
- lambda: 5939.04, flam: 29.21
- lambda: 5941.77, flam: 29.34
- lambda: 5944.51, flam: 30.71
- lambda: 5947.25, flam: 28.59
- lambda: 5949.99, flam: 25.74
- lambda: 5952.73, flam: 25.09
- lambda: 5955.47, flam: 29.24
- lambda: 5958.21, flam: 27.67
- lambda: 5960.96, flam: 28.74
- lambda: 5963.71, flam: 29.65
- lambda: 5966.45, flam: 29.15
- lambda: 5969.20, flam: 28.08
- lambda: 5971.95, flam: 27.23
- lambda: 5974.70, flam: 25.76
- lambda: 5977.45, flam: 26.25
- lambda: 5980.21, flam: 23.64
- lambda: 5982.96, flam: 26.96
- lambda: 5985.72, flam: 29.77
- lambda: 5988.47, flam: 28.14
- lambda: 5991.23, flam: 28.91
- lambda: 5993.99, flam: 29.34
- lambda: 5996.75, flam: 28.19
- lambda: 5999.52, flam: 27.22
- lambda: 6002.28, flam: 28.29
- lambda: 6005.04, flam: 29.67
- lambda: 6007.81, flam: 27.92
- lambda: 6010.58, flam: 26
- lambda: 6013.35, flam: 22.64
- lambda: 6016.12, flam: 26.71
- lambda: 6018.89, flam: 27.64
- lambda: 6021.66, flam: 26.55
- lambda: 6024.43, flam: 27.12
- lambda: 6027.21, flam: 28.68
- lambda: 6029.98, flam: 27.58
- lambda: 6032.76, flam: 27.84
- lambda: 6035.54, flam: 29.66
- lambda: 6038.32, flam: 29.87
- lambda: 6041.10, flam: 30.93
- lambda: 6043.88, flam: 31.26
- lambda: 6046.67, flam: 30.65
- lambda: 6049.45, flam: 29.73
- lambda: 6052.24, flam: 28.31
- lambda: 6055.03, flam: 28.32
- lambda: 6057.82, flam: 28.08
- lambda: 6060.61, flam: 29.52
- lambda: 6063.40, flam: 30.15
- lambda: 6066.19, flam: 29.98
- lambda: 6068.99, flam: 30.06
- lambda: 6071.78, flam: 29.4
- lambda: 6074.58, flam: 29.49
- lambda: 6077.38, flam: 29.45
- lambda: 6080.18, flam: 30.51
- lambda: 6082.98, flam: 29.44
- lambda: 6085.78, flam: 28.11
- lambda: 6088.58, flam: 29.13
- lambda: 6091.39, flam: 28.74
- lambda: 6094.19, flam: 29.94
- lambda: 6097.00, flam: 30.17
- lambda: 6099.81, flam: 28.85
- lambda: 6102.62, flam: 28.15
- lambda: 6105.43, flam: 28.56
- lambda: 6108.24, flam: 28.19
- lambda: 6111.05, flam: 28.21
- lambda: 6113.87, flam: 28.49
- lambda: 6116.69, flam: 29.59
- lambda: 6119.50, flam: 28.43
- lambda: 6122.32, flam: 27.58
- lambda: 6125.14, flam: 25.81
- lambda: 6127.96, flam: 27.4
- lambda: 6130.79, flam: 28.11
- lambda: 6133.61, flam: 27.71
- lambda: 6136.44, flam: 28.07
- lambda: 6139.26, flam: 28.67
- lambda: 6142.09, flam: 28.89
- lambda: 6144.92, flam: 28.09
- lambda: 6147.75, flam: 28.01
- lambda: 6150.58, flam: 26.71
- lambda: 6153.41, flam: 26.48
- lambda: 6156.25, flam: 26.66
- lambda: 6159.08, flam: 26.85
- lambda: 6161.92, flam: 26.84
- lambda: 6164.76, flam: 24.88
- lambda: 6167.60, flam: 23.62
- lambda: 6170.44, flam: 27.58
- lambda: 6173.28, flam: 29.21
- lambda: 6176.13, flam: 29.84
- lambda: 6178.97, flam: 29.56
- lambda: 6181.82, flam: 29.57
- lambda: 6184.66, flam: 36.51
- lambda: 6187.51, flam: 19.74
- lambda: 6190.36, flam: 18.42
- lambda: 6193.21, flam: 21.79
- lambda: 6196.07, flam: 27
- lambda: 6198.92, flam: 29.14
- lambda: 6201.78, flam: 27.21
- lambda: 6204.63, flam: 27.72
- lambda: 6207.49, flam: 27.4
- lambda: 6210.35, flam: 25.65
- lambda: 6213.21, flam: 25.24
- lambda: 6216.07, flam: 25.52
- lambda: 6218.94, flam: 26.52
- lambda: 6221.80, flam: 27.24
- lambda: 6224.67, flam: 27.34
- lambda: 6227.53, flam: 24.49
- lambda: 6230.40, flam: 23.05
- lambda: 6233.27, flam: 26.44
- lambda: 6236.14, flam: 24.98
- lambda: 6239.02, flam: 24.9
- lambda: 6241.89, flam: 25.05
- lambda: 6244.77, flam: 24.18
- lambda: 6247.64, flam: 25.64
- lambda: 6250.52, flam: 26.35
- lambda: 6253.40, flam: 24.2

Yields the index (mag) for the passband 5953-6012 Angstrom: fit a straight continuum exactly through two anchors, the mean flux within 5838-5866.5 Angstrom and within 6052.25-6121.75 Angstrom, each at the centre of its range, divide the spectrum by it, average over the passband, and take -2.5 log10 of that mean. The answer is 0.033 mag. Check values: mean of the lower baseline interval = 28.2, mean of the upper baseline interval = 29.1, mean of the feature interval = 27.8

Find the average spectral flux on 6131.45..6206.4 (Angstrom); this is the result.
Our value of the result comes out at 27.1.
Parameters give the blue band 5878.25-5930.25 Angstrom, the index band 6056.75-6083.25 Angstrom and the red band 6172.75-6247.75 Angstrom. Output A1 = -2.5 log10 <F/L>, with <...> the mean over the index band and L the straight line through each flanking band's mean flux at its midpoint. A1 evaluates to -0.13 mag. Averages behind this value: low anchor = 26.5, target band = 29.6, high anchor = 26.2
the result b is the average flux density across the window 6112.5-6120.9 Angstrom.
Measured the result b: 28.9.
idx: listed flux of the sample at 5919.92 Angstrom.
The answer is 27.95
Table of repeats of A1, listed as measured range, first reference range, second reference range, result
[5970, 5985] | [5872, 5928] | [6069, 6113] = 0.063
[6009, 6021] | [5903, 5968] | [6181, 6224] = 0.077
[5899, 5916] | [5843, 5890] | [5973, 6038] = 0.026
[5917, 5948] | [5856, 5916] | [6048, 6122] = -0.054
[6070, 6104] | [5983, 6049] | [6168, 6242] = -0.065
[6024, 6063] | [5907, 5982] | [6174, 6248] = -0.074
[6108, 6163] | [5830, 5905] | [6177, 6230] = -0.045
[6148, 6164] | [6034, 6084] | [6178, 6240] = 0.027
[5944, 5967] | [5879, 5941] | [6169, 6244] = -0.051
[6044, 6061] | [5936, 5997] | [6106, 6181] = -0.052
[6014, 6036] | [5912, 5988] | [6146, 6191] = 0.005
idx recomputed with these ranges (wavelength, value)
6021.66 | 26.55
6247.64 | 25.64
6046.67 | 30.65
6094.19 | 29.94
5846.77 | 30.16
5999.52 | 27.22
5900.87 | 25.21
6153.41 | 26.48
